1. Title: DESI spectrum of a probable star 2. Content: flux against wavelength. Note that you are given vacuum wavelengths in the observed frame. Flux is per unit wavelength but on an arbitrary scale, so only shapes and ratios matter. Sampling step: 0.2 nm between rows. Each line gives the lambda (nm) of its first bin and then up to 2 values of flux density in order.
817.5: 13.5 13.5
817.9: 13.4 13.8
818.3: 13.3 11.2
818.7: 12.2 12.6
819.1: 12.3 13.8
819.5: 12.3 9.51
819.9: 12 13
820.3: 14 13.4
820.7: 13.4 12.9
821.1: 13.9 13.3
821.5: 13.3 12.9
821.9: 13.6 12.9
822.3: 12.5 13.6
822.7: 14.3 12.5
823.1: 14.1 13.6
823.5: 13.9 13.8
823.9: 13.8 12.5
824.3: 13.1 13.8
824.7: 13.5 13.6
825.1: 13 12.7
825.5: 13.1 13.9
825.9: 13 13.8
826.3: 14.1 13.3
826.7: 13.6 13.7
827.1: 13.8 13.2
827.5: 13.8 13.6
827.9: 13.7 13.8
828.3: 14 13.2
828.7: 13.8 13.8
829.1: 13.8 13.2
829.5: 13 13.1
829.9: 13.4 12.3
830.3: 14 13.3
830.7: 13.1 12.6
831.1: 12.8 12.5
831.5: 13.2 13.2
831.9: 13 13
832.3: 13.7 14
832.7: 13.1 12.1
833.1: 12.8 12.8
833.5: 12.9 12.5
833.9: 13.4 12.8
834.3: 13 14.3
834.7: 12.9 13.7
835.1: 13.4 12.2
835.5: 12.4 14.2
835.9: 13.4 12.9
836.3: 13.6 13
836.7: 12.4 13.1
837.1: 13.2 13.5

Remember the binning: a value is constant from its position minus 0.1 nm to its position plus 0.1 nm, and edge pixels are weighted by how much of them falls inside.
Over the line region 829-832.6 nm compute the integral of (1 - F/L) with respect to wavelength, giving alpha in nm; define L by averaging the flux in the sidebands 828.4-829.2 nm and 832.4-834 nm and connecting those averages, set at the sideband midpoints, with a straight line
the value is 0.04 nm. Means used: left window 13.7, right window 12.9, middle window 13.2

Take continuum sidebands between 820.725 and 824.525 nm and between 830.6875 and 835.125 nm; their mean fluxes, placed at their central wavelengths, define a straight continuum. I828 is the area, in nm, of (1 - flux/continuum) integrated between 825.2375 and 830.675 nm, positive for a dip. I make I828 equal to -0.11 nm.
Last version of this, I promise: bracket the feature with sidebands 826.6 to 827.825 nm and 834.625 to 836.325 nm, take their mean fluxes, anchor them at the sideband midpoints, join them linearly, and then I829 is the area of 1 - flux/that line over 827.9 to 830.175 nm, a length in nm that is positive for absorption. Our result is 0.016 nm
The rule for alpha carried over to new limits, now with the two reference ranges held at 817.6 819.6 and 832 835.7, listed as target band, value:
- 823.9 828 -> -0.15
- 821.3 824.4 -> -0.11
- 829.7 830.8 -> -0.02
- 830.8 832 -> 0.02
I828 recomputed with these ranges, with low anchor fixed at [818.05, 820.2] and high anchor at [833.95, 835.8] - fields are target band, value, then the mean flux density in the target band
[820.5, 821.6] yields -0.08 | 13.4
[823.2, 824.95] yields -0.12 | 13.5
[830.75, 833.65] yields 0.02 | 13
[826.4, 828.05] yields -0.10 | 13.6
